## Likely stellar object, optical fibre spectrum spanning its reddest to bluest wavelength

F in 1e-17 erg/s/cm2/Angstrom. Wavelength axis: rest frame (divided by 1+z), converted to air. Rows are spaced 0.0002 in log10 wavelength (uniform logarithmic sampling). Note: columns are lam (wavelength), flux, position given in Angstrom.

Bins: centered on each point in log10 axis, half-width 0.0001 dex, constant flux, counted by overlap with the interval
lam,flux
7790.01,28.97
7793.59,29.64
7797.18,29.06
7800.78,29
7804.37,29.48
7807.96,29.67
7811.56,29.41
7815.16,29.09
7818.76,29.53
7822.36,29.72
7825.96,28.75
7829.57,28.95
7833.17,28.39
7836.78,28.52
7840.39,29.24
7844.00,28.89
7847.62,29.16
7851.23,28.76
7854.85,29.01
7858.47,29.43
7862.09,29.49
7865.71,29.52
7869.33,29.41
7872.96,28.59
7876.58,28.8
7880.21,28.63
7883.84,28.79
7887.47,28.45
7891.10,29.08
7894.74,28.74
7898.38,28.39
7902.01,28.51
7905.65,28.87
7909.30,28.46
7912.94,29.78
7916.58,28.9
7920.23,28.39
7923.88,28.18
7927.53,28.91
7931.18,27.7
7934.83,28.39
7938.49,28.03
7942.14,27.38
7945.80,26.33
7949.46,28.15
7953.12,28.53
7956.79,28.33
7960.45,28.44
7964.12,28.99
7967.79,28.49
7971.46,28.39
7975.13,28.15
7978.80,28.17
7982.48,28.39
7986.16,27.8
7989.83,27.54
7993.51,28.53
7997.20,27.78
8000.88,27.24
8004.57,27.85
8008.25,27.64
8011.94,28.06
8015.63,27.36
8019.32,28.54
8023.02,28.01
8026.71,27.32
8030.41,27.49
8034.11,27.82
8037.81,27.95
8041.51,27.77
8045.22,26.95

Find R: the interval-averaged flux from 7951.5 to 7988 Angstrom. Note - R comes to 28.4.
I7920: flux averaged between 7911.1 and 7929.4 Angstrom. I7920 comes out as 28.8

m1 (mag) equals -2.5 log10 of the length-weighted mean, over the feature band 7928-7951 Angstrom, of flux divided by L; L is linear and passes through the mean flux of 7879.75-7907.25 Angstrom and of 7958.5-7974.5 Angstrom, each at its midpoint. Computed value 0.03 mag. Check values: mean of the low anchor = 28.7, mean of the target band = 27.7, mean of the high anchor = 28.5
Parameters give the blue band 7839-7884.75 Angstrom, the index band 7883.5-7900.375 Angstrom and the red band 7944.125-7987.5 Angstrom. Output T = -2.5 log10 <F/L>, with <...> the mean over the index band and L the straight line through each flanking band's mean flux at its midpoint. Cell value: 0.00 mag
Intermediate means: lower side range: 29.1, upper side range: 28.2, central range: 28.7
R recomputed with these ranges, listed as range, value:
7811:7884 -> 29.1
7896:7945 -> 28.4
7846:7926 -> 28.9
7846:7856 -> 29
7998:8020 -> 27.8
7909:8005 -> 28.2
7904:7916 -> 29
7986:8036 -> 27.8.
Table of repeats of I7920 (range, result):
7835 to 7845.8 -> 28.9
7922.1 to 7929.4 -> 28.5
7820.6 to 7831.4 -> 29.1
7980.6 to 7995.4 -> 28.1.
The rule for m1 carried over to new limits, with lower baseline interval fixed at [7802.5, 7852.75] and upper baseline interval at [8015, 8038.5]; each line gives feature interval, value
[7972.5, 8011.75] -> 0.00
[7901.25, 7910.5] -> 0.00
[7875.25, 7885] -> 0.00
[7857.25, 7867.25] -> -0.02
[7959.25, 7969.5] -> -0.02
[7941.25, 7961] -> 0.02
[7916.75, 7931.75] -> 0.00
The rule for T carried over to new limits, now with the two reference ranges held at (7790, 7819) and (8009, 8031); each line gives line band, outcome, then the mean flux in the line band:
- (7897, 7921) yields -0.007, 28.8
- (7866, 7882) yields -0.003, 28.9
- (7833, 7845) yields 0.011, 28.8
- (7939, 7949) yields 0.045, 27.2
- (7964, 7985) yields -0.009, 28.4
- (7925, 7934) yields 0.005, 28.3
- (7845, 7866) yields -0.008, 29.2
